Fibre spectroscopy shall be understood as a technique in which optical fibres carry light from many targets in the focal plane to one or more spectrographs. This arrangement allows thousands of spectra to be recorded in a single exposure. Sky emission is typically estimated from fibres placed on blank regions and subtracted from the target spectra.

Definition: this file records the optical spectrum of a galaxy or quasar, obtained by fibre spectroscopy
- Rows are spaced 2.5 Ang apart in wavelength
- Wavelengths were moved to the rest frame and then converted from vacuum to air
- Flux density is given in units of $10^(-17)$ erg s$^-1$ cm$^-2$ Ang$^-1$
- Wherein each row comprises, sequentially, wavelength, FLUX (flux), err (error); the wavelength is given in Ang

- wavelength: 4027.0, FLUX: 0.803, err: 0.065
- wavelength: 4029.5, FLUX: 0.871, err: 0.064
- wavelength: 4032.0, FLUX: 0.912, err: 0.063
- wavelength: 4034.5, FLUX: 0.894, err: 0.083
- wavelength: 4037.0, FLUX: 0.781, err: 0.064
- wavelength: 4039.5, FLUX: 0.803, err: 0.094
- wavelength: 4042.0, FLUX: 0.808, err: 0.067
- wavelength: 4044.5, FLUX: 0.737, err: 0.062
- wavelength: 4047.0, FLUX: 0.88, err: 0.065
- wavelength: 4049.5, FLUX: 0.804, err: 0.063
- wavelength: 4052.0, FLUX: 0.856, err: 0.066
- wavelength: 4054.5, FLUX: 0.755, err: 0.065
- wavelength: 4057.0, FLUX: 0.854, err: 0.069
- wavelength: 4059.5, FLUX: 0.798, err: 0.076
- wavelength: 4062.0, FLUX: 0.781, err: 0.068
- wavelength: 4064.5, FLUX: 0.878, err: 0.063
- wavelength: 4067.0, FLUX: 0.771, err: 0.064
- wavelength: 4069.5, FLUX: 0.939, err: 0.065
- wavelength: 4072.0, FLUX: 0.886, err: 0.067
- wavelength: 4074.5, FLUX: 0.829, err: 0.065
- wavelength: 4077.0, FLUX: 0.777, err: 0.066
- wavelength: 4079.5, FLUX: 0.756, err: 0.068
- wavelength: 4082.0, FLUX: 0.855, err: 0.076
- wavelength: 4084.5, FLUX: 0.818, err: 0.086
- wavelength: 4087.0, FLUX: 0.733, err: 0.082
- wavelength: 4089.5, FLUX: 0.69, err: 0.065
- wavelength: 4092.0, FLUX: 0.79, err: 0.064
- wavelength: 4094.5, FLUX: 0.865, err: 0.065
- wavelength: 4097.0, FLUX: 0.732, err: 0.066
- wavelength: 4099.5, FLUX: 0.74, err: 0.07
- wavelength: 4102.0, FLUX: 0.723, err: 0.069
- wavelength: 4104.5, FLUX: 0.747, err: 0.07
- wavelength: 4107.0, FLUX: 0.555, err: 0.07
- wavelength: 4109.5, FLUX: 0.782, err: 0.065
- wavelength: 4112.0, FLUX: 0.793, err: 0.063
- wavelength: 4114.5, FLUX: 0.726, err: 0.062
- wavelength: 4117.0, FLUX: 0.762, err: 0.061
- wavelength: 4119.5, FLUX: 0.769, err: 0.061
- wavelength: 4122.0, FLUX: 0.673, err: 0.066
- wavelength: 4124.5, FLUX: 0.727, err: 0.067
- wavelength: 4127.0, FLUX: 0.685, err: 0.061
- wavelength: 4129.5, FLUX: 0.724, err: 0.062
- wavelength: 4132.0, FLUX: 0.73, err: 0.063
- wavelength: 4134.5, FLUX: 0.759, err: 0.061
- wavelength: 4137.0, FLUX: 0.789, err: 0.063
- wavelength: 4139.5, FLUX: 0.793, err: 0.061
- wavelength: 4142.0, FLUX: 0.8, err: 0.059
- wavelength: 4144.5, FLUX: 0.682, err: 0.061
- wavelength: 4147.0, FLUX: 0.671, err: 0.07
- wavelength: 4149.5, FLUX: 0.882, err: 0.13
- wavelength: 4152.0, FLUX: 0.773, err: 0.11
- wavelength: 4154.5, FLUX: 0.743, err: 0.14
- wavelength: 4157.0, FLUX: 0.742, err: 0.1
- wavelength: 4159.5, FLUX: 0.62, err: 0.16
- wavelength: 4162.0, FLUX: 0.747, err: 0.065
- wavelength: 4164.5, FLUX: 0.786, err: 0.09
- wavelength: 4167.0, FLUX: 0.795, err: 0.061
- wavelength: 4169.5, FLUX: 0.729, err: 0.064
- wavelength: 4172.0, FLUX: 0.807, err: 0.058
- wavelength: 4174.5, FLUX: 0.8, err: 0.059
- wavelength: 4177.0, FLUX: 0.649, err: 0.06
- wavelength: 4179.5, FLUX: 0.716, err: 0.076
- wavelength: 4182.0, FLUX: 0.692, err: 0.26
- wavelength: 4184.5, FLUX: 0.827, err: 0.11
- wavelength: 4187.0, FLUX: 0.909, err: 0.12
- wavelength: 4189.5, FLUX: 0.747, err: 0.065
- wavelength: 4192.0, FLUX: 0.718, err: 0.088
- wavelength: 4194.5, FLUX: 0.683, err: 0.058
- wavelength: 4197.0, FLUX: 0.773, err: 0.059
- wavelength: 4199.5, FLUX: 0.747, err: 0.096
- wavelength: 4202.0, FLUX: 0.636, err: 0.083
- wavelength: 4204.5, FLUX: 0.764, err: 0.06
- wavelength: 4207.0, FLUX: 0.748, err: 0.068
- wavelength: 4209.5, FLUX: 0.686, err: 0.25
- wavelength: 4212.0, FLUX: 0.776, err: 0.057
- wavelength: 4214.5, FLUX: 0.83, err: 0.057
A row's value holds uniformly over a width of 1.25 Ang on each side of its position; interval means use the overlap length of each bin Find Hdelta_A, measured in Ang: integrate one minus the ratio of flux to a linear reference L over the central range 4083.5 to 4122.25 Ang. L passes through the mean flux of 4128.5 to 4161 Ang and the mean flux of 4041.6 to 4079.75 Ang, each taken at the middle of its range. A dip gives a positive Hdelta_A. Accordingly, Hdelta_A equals 1.9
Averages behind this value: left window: 0.821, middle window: 0.745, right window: 0.747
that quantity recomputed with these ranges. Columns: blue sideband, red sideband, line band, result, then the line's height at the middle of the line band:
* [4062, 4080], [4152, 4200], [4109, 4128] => 1.4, 0.795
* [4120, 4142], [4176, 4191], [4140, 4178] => 0.0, 0.749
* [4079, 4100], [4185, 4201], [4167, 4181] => 0.4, 0.766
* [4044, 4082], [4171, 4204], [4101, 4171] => 3.4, 0.778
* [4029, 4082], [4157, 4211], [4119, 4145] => 1.2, 0.776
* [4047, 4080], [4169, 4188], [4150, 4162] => 0.7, 0.777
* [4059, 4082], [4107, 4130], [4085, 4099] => 0.3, 0.783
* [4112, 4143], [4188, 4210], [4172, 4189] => -0.9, 0.731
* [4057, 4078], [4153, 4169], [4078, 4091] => 0.7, 0.817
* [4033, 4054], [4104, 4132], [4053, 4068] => -0.2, 0.797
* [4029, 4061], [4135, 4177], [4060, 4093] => -0.1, 0.806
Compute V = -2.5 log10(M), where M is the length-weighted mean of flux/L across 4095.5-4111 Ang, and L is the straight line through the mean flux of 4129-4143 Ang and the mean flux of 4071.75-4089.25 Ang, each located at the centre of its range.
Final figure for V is 0.10 mag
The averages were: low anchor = 0.797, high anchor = 0.767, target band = 0.717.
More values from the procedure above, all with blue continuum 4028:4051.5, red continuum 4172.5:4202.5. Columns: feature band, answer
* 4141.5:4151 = 0.020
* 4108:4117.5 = 0.041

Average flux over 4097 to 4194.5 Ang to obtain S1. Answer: 0.744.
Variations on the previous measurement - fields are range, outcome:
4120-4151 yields 0.744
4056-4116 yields 0.784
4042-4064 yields 0.81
